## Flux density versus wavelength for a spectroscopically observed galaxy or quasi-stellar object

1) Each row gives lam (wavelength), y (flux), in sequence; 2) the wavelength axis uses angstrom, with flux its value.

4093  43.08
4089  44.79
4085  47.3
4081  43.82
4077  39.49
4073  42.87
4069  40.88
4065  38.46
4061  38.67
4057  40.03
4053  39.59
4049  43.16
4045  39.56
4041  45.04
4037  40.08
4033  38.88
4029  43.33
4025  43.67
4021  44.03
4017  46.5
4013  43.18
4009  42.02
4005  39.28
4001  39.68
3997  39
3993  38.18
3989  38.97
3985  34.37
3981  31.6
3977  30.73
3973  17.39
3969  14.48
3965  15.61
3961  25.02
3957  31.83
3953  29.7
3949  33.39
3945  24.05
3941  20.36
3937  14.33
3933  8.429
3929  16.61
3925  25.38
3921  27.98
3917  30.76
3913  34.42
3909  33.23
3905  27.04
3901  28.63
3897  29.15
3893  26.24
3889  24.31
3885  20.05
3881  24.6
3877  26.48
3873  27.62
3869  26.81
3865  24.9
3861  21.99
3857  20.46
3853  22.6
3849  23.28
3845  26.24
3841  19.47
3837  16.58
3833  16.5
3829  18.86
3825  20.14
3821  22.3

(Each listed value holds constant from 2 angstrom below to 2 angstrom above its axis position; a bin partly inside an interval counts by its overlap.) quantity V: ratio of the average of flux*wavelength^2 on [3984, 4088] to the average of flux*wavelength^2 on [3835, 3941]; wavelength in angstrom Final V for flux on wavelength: 1.8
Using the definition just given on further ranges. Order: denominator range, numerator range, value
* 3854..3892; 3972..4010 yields 1.56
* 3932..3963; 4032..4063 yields 1.79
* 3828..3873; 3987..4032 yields 2.05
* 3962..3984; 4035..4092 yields 1.92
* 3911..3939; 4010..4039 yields 2.00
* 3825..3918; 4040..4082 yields 1.82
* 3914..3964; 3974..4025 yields 1.66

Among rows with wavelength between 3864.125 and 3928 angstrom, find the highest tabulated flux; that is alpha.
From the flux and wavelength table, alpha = 34.42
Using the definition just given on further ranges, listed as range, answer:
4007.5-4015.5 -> 43.18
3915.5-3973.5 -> 33.39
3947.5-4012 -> 42.02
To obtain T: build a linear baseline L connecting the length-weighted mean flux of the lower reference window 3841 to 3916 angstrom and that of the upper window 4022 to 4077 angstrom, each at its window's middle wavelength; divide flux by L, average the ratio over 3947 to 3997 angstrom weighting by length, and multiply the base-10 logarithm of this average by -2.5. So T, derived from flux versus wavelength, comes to 0.19 mag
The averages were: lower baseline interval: 25.9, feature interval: 28.9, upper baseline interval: 41.1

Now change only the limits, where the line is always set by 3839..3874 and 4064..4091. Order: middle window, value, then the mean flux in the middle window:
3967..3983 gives 0.397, 23.6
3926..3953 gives 0.447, 20.5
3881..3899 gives 0.068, 24.9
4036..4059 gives -0.033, 41.3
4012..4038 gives -0.129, 42.9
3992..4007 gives -0.092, 39.1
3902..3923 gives -0.080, 30.6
